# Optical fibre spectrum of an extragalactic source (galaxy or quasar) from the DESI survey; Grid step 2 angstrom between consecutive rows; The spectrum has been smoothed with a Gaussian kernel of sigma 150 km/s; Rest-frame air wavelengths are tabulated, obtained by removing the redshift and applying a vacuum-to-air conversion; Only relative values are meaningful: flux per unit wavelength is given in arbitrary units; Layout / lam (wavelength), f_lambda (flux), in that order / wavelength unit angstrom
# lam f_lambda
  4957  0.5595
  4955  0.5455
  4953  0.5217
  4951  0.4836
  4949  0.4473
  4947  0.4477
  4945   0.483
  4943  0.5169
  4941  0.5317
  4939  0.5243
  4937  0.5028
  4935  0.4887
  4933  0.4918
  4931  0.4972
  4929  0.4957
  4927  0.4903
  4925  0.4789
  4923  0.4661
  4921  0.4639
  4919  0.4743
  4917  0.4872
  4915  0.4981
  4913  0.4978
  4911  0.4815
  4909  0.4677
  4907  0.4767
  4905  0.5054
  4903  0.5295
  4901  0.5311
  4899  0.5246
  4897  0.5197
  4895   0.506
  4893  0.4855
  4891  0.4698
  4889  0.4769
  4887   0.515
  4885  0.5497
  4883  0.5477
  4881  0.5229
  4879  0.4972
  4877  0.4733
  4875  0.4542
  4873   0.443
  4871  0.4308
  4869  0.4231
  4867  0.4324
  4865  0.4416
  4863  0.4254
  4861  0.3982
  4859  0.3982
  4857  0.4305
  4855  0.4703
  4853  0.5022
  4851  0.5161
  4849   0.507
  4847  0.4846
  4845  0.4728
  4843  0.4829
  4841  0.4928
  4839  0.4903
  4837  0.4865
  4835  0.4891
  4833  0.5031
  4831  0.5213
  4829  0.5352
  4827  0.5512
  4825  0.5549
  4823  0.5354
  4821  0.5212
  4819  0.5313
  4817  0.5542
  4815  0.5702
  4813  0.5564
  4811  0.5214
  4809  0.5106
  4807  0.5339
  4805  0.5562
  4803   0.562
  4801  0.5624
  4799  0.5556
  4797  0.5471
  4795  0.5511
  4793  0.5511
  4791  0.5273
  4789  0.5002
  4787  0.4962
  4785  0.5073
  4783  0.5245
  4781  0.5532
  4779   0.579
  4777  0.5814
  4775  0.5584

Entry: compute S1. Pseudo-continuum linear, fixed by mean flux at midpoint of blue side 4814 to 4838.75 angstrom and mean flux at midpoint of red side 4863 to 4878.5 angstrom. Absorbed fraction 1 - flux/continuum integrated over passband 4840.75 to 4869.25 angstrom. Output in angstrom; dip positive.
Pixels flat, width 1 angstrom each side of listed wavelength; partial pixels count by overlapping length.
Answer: 0.92 angstrom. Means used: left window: 0.528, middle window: 0.459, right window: 0.443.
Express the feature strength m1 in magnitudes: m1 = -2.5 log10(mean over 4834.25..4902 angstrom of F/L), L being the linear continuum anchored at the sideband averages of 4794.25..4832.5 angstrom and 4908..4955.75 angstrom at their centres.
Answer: 0.09 mag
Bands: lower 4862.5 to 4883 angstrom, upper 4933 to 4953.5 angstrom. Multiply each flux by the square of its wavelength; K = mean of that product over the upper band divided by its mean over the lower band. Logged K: 1.1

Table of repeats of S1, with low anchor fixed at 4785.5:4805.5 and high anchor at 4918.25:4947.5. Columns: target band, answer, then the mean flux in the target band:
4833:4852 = 1.13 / 0.492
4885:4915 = 0.12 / 0.501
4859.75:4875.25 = 2.55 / 0.429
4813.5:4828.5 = -0.42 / 0.546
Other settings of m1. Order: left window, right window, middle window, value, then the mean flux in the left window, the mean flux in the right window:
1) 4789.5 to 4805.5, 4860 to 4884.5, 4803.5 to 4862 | 0.00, 0.55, 0.459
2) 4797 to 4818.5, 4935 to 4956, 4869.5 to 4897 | 0.07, 0.548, 0.5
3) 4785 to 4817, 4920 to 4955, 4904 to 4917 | 0.03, 0.54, 0.492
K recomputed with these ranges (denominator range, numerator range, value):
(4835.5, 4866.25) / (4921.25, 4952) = 1.09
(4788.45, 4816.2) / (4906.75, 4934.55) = 0.93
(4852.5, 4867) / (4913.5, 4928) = 1.13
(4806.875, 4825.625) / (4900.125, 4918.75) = 0.96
